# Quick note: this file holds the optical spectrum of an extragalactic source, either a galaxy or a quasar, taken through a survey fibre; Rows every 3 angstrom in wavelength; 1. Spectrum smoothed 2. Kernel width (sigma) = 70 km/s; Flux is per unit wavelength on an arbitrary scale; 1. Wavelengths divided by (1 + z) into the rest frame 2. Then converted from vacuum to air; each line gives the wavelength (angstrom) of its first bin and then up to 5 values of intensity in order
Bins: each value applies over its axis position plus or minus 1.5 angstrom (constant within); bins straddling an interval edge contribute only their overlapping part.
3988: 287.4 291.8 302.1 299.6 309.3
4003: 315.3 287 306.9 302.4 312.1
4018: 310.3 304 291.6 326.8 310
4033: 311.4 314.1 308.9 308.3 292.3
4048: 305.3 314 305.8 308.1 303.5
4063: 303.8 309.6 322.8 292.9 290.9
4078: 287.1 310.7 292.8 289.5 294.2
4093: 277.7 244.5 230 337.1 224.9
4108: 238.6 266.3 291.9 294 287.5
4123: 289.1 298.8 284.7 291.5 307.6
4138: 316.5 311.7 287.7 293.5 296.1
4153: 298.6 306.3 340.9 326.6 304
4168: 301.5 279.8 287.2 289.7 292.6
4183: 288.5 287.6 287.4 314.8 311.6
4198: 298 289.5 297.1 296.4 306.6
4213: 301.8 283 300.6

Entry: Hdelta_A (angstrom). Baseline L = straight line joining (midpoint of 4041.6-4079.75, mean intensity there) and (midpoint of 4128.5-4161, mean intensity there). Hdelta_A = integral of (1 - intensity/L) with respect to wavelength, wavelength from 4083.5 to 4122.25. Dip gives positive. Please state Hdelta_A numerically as 3.7 angstrom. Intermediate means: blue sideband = 303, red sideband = 304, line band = 274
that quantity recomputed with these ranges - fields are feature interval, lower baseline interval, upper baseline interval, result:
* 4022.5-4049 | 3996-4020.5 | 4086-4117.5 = -1.1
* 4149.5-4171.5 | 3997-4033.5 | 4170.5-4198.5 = -0.9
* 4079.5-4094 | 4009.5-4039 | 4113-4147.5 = 0.4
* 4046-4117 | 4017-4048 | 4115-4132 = 2.3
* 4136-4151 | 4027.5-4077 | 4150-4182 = 0.1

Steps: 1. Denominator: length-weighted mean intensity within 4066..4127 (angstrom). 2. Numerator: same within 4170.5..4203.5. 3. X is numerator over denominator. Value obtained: 1.04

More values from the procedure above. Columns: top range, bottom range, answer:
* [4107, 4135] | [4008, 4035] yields 0.92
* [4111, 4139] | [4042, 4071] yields 0.96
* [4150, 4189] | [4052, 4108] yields 1.04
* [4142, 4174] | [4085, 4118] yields 1.11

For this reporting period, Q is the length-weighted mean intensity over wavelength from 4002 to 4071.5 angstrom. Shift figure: 307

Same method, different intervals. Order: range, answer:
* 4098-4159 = 289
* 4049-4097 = 297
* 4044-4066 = 305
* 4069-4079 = 295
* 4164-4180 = 292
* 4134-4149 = 303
